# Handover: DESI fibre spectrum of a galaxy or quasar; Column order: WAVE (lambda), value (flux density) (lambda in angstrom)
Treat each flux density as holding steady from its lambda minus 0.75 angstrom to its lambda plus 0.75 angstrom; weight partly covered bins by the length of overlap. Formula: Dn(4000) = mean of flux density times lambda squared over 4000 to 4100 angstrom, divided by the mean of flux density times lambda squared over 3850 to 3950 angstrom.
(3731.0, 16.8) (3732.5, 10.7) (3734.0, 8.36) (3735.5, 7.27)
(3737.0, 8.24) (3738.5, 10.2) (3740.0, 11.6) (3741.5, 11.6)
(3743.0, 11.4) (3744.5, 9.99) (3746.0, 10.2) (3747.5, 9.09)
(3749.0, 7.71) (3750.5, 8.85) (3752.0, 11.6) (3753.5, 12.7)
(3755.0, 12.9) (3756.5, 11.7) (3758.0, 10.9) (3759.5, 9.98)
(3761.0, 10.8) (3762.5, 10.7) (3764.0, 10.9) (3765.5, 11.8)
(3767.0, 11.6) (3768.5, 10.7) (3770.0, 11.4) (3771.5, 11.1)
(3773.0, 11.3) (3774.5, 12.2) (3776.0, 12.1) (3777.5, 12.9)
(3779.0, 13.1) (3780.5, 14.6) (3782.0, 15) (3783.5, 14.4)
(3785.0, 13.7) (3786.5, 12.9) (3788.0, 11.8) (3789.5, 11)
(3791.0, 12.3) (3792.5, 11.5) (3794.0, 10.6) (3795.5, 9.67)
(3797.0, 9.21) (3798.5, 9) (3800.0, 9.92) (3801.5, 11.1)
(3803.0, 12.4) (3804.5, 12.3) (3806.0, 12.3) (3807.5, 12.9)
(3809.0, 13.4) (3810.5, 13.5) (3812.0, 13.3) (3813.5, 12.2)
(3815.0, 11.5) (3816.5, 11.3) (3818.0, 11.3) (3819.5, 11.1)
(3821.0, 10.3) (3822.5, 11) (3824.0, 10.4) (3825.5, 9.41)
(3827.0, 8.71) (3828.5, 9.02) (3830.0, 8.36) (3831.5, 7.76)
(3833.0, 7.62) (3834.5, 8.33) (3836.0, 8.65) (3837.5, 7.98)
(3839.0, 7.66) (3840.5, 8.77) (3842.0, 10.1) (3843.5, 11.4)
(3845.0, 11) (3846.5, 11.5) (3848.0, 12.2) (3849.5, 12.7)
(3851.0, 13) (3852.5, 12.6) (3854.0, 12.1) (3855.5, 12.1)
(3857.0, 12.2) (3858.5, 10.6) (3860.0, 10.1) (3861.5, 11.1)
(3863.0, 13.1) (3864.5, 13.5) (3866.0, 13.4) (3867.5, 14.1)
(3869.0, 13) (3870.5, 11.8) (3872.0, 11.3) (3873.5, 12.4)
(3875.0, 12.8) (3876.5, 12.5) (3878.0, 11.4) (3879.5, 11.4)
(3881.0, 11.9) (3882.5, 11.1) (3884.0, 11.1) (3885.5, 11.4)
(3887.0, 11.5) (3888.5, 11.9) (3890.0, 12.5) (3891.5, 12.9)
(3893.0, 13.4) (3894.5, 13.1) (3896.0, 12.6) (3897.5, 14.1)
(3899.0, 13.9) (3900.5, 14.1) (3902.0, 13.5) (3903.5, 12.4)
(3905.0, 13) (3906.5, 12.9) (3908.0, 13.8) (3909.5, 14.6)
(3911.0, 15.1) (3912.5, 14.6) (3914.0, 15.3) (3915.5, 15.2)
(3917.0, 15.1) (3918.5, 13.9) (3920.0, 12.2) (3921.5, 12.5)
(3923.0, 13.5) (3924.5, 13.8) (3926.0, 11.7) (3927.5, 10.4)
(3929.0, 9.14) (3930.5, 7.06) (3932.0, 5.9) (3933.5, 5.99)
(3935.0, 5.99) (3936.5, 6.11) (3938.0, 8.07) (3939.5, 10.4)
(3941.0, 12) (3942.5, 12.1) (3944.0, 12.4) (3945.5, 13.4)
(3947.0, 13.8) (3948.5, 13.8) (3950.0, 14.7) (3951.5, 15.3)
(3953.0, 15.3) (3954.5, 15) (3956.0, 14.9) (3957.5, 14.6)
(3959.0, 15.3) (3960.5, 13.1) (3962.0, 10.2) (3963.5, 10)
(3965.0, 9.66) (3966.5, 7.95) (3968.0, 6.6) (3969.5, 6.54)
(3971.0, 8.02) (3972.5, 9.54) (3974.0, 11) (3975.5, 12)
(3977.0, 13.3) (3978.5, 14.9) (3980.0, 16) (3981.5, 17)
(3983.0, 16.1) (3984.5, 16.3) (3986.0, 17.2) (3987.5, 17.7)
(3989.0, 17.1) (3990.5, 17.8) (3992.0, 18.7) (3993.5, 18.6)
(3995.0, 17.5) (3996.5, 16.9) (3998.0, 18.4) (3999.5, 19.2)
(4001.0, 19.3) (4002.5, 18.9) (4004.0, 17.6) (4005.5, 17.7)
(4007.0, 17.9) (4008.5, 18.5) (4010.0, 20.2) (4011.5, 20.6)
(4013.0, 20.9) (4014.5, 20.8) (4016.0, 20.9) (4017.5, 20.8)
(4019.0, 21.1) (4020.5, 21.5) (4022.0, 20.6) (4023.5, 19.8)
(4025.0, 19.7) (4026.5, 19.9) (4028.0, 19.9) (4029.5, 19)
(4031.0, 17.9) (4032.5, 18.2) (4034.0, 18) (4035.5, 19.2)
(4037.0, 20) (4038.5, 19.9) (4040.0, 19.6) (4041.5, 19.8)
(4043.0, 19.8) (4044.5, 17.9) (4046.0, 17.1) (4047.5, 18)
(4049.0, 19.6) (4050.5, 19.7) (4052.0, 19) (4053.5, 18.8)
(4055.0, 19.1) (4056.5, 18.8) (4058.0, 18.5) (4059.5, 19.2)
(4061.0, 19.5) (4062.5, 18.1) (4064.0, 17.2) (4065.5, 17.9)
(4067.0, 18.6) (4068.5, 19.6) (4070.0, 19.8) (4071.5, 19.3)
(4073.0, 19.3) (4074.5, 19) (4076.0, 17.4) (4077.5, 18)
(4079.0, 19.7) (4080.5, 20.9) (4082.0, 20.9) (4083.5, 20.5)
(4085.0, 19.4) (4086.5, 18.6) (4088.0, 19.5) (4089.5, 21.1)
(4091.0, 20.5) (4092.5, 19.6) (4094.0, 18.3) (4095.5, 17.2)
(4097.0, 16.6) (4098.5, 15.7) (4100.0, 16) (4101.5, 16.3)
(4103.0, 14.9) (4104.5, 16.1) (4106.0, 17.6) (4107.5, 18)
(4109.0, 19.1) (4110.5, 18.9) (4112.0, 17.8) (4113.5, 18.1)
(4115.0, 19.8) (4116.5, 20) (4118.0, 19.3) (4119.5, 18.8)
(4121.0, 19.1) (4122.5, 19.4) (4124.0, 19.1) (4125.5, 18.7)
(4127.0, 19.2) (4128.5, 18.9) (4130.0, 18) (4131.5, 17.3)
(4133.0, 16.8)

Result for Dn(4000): 1.70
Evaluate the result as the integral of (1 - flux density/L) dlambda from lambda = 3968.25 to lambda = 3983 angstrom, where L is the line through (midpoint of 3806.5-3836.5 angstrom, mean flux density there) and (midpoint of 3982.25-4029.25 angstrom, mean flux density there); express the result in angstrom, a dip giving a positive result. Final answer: 4.7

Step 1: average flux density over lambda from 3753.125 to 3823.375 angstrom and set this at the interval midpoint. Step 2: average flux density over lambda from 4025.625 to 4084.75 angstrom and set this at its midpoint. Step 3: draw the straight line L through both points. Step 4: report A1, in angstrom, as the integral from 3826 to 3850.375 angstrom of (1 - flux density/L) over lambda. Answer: 6.8 angstrom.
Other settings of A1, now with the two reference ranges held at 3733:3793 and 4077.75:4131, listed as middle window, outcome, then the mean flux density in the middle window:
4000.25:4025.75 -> -4.83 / 19.8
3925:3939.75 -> 6.74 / 8.09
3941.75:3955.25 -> 1.15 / 14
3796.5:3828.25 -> 2.83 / 11.2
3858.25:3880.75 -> 2.29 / 12.2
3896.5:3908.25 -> 0.70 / 13.4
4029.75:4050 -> -1.92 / 18.9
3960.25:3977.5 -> 6.62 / 9.68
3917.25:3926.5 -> 1.02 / 13.1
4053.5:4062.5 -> -0.67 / 18.9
